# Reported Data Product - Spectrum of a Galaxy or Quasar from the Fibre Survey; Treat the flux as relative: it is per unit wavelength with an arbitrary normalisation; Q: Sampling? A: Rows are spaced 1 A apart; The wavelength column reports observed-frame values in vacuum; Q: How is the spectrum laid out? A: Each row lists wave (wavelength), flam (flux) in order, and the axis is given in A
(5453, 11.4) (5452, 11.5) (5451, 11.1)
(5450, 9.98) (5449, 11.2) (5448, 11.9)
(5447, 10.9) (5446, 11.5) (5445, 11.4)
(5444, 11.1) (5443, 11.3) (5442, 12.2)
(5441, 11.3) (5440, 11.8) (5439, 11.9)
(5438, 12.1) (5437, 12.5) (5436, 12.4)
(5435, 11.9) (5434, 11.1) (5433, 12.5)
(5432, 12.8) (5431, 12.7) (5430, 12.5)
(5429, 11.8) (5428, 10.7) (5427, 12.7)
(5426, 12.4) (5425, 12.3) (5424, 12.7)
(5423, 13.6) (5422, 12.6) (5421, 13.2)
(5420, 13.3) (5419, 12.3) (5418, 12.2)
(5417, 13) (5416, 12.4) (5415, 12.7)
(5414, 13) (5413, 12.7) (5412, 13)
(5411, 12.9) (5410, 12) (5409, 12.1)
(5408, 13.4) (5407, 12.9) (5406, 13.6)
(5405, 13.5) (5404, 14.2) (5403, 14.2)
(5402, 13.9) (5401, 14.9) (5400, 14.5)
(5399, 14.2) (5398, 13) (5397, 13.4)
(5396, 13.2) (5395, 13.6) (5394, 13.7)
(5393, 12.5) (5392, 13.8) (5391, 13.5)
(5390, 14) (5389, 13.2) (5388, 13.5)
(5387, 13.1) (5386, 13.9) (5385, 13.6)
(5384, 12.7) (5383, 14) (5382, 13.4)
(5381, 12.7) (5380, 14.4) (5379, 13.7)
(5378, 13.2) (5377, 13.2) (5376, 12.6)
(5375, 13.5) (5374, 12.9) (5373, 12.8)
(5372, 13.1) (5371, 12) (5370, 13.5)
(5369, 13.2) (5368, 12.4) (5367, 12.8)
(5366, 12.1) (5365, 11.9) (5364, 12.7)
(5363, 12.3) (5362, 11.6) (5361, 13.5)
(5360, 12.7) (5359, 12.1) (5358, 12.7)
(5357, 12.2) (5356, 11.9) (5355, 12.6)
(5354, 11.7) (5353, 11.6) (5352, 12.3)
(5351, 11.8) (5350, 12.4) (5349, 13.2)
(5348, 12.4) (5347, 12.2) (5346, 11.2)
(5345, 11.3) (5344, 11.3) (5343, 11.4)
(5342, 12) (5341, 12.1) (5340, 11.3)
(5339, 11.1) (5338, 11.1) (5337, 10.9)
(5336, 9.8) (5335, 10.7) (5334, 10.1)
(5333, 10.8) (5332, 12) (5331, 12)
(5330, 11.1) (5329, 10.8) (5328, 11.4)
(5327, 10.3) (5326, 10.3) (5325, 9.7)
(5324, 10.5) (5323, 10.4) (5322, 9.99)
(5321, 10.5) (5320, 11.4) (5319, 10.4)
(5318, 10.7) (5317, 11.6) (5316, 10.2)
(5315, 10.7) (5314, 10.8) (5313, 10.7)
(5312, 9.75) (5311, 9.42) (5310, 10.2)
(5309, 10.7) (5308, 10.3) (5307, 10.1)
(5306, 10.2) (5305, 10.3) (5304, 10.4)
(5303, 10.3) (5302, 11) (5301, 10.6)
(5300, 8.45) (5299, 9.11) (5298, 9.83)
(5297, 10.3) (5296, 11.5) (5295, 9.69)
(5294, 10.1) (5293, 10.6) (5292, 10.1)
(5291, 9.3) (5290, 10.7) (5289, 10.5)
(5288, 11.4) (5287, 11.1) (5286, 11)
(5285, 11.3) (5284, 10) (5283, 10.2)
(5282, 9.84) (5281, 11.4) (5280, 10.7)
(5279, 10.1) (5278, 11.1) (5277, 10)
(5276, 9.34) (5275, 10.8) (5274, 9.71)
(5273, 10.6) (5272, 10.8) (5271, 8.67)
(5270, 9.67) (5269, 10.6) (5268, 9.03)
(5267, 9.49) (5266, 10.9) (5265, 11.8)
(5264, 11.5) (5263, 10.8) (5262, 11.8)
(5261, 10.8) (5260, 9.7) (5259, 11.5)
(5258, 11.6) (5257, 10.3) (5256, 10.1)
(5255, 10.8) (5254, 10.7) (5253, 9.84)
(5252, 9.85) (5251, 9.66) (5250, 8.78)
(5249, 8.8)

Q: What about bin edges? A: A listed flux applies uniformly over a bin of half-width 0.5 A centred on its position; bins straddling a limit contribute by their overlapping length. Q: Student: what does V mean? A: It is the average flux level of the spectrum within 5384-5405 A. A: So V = 13.7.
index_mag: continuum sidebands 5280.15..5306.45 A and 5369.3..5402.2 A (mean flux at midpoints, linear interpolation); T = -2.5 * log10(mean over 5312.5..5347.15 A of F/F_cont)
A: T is 0.06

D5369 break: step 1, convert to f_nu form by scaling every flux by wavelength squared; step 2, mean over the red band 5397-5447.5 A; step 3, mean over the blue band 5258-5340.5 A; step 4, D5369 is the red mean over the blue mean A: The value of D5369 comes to 1.26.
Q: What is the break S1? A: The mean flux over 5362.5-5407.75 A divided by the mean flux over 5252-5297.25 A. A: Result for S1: 1.27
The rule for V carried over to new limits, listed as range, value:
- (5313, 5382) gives 11.8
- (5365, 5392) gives 13.2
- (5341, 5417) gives 12.9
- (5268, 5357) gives 10.7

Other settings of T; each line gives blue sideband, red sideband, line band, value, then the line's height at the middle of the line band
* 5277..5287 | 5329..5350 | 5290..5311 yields 0.07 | 10.9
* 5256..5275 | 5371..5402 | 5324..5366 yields 0.08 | 12.4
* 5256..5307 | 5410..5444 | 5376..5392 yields -0.14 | 11.8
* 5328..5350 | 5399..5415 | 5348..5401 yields -0.05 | 12.4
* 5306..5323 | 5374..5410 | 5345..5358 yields -0.02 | 11.9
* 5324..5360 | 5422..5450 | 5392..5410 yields -0.15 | 11.8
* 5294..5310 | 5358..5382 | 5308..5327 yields 0.04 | 10.8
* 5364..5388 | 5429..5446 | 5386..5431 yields -0.05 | 12.5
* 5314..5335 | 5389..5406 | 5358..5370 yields -0.01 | 12.4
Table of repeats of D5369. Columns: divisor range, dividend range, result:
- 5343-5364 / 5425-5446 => 1.01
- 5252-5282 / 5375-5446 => 1.30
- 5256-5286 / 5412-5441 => 1.25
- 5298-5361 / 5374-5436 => 1.22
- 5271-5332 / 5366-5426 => 1.31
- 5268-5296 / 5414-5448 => 1.25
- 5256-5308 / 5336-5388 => 1.24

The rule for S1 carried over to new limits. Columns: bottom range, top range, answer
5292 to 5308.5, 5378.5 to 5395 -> 1.33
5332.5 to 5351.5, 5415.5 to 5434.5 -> 1.09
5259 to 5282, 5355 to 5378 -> 1.21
